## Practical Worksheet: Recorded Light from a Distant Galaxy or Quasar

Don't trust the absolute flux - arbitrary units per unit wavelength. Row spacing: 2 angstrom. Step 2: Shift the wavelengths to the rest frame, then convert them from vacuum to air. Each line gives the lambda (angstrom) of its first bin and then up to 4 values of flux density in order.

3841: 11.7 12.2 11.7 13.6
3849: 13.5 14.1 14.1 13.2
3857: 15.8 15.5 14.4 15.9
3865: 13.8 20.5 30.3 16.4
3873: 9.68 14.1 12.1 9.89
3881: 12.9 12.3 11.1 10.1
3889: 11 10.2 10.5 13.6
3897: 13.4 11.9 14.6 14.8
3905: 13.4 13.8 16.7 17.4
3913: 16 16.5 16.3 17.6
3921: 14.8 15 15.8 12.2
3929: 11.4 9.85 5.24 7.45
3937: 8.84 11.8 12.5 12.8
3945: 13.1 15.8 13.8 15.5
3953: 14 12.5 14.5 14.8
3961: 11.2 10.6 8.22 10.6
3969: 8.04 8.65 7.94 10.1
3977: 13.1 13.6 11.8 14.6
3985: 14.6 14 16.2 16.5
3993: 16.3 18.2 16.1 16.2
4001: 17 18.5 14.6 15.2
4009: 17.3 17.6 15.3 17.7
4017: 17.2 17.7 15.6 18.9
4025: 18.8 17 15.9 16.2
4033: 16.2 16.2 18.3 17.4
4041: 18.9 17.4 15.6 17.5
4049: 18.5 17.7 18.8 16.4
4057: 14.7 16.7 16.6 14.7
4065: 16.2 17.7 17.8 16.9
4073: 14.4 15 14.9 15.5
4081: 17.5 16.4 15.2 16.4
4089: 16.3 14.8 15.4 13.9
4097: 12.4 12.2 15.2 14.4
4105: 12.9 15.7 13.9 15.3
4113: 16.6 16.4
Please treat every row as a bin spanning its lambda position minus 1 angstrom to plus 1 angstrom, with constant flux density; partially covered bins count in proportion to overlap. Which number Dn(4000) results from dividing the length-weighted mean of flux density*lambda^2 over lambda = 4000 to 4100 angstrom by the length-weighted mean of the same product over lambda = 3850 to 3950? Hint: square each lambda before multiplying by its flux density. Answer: 1.29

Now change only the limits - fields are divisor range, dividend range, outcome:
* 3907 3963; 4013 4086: 1.32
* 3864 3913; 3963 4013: 1.05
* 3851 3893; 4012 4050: 1.32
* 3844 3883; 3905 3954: 0.95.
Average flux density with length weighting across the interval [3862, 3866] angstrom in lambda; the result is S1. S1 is 14.9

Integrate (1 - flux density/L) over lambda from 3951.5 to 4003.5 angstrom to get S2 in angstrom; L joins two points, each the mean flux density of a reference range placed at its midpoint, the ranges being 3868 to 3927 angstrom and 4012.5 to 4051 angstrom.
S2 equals 8.7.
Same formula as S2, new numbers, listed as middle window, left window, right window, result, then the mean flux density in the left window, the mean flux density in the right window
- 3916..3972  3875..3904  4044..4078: 4.98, 12.1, 16.5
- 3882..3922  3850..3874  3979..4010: 5.53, 16.1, 15.7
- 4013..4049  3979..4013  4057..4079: -2.88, 15.8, 16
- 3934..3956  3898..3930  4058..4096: 3.69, 14.9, 15.9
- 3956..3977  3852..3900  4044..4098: 6.05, 13.9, 16.1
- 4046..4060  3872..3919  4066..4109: -2.16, 13.2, 15.2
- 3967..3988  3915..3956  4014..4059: 4.48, 12.9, 17.2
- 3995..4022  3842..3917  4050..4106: -2.85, 14.1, 15.6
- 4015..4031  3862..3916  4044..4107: -2.03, 14.2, 15.8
